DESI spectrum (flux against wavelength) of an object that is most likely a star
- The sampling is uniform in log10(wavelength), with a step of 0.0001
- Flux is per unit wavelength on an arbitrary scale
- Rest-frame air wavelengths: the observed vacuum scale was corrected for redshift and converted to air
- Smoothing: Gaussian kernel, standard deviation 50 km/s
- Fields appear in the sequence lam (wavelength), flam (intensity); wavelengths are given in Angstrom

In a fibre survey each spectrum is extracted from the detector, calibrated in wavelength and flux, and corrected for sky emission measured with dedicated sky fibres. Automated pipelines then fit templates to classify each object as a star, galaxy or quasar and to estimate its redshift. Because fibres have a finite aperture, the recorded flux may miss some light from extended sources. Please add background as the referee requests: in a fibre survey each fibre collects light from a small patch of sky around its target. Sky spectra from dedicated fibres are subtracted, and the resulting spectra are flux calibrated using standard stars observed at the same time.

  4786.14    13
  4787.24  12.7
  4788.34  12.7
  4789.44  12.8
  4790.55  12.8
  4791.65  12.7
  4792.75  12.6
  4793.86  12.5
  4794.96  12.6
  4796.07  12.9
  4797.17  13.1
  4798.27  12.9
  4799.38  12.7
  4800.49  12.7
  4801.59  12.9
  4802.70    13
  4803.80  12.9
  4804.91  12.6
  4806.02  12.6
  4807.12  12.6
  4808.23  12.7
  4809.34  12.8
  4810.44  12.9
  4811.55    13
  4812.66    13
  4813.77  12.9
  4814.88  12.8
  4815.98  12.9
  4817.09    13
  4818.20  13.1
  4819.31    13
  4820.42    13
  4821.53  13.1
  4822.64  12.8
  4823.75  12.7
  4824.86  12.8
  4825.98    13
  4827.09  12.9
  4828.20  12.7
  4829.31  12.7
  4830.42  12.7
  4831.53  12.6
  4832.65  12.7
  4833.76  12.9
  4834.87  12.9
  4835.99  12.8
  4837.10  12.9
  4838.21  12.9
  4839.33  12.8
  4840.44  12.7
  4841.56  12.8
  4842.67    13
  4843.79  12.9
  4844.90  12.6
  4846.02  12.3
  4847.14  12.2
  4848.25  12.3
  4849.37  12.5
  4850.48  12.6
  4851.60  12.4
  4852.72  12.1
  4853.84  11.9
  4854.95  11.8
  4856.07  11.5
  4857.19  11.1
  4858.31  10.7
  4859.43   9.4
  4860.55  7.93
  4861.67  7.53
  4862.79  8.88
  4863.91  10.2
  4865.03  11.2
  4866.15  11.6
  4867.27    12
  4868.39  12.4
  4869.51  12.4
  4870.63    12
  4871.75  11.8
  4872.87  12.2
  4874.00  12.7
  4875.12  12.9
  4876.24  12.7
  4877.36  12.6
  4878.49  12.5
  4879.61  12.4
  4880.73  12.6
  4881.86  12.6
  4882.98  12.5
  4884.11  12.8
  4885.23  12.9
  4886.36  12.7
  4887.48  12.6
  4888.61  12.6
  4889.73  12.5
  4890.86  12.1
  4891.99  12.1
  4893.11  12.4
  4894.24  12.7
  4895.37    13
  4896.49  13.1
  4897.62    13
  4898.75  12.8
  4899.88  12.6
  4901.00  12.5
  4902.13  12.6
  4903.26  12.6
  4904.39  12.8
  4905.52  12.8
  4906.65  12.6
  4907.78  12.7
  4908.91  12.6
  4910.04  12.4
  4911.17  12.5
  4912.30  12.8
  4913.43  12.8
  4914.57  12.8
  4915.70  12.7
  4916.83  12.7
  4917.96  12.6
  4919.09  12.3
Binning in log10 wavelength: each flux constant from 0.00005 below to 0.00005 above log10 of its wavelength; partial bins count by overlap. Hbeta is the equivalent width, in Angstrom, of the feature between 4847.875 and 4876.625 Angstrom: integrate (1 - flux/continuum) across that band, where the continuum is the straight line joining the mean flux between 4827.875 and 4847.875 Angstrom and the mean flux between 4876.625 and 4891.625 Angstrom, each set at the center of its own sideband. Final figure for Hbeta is 2.8 Angstrom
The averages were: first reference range 12.7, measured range 11.4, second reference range 12.6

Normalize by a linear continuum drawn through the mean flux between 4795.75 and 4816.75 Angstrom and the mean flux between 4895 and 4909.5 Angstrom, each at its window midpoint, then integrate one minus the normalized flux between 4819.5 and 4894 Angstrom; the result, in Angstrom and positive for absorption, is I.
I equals 3.5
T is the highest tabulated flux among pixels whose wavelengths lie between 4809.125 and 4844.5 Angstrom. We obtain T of 13.1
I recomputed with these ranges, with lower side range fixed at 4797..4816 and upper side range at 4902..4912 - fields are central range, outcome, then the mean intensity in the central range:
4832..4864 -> 2.40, 11.8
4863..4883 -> 0.91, 12.1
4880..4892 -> 0.10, 12.6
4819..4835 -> -0.05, 12.8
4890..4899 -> 0.01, 12.6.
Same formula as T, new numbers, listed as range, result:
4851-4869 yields 12.4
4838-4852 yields 13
